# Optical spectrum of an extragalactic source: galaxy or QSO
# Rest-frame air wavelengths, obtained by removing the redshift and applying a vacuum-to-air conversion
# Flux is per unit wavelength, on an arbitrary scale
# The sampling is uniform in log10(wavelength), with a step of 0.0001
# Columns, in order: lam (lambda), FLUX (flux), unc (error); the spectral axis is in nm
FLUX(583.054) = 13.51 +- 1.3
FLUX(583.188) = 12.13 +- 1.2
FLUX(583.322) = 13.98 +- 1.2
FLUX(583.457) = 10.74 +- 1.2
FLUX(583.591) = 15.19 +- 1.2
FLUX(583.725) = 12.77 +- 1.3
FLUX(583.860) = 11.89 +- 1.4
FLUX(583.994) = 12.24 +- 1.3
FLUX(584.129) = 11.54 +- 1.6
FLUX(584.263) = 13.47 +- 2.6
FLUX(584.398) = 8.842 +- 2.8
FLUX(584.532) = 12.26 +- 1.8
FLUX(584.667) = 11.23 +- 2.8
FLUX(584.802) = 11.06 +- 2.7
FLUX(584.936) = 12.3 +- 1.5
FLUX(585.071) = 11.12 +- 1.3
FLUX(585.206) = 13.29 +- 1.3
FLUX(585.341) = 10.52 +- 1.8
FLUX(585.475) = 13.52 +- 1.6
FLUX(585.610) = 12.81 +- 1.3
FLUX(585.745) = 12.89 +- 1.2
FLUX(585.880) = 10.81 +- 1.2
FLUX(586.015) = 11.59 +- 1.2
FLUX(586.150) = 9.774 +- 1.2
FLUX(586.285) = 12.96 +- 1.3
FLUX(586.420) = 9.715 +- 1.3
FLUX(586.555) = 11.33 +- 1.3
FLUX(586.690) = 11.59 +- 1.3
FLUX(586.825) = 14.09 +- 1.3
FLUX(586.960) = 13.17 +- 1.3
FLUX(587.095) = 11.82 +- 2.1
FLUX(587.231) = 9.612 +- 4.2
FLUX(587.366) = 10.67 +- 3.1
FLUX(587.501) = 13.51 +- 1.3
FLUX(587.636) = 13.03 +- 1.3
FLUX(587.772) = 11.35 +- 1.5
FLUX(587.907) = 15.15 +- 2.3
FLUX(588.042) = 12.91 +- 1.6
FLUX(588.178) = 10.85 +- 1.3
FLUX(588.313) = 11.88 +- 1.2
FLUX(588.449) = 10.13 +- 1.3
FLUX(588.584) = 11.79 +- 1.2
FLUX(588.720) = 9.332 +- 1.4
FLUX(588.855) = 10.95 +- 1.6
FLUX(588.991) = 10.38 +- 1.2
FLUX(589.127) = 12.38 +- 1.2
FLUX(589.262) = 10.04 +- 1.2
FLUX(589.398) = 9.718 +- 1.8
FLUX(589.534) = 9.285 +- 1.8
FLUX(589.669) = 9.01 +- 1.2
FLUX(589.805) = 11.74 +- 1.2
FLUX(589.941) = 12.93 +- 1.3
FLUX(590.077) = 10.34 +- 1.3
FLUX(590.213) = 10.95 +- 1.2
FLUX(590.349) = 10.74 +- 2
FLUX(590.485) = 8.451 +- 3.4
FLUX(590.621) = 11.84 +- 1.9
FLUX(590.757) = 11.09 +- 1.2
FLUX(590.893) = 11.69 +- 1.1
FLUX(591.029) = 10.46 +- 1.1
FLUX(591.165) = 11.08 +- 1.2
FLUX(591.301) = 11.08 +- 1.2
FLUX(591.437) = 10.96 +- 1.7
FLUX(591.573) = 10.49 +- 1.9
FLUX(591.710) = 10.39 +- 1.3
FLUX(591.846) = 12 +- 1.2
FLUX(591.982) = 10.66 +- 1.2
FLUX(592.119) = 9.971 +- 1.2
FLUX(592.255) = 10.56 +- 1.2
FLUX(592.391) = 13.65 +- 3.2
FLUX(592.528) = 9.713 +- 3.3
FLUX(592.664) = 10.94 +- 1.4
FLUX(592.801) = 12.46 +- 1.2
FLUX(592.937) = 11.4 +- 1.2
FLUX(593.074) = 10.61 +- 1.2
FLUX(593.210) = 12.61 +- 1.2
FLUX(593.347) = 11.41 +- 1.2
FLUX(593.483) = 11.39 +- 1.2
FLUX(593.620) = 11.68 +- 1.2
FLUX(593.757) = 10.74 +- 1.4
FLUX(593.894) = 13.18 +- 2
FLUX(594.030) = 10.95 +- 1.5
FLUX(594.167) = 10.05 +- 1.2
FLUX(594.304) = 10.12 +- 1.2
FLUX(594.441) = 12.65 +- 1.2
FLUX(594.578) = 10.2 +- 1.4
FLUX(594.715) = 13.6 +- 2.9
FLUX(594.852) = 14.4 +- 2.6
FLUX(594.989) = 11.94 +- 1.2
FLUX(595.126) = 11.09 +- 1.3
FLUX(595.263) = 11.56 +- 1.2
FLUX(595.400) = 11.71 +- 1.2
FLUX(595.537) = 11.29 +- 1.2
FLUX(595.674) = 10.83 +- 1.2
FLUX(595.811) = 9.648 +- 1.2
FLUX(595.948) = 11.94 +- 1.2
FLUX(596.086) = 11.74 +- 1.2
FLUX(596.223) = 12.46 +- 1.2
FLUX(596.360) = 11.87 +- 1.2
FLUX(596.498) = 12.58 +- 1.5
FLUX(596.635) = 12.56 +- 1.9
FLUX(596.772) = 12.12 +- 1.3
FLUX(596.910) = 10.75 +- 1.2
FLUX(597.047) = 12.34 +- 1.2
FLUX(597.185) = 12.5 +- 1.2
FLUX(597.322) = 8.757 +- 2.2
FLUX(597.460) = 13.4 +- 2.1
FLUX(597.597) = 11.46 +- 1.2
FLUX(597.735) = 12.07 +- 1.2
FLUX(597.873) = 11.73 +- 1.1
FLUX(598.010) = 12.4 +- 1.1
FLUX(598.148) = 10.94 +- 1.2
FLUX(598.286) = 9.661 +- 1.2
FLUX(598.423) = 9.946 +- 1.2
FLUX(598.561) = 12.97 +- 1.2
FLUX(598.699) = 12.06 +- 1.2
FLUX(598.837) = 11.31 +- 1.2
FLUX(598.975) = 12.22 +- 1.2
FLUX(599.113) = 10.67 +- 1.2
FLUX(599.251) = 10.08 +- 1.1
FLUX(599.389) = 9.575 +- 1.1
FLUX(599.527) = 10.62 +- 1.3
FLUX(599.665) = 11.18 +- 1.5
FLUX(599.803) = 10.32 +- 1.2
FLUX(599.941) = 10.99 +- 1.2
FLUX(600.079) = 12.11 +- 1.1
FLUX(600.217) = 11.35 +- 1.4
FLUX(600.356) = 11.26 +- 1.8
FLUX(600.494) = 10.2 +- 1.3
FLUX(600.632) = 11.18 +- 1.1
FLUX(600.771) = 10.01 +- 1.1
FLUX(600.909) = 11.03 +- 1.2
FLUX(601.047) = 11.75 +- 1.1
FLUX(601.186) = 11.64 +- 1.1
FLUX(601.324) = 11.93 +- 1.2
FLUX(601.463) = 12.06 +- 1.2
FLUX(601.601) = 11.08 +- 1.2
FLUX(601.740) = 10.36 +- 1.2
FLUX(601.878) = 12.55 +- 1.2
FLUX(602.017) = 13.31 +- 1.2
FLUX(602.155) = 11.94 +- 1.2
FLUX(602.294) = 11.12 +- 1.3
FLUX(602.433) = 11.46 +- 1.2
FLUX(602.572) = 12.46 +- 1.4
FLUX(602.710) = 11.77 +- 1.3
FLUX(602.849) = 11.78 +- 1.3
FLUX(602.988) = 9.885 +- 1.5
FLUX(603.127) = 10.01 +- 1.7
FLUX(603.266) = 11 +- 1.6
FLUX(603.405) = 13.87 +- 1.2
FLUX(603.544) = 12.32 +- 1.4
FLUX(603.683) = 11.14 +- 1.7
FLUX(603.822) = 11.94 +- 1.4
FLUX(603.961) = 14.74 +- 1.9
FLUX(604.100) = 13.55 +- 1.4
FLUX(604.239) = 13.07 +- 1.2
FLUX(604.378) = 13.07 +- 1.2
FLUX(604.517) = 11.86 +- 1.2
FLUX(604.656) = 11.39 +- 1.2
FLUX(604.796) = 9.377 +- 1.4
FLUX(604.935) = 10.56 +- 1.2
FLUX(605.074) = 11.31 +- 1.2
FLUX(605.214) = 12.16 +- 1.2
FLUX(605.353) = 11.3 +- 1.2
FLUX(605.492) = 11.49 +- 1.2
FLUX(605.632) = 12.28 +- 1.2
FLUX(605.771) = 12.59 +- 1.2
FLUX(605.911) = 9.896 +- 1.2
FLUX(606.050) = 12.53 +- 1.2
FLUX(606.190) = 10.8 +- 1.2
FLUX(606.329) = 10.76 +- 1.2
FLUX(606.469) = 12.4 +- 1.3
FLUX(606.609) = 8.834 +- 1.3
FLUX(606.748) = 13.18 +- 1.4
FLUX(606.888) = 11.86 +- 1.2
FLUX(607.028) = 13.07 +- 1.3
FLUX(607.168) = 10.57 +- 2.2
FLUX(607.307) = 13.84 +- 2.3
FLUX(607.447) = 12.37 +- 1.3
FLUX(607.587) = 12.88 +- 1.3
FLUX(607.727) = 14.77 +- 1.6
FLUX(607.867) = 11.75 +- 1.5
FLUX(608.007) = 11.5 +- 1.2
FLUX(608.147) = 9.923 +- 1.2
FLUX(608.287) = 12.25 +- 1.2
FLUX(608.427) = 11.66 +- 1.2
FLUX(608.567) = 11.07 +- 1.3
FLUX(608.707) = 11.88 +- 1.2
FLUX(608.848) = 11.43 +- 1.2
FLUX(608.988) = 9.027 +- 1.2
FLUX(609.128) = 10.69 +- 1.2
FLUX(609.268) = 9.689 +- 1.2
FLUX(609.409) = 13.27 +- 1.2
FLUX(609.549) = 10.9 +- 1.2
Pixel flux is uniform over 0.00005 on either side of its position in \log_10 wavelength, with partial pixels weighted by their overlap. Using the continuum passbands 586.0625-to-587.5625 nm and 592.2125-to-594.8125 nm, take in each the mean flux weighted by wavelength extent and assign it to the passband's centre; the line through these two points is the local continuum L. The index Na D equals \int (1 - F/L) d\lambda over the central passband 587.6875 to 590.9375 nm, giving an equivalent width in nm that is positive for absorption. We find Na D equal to 0.16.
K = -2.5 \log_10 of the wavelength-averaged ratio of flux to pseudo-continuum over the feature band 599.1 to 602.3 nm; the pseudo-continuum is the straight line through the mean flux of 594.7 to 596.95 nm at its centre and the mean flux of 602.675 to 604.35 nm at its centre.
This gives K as 0.08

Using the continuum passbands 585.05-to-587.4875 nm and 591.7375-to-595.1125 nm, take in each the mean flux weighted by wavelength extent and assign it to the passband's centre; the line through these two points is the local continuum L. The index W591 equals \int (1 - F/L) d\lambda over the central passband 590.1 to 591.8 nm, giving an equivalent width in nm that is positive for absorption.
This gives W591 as 0.12 nm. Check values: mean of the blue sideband 11.8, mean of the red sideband 11.5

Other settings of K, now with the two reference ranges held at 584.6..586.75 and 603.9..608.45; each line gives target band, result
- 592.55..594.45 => 0.04 mag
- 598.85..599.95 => 0.11 mag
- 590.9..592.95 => 0.06 mag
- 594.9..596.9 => 0.01 mag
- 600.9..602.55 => 0.01 mag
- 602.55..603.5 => 0.03 mag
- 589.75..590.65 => 0.07 mag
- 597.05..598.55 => 0.04 mag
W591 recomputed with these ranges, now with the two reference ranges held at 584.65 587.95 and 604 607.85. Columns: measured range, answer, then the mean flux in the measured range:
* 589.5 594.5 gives 0.365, 11.1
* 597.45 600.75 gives 0.210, 11.2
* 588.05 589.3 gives 0.101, 11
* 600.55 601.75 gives 0.069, 11.3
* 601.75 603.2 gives 0.044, 11.6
